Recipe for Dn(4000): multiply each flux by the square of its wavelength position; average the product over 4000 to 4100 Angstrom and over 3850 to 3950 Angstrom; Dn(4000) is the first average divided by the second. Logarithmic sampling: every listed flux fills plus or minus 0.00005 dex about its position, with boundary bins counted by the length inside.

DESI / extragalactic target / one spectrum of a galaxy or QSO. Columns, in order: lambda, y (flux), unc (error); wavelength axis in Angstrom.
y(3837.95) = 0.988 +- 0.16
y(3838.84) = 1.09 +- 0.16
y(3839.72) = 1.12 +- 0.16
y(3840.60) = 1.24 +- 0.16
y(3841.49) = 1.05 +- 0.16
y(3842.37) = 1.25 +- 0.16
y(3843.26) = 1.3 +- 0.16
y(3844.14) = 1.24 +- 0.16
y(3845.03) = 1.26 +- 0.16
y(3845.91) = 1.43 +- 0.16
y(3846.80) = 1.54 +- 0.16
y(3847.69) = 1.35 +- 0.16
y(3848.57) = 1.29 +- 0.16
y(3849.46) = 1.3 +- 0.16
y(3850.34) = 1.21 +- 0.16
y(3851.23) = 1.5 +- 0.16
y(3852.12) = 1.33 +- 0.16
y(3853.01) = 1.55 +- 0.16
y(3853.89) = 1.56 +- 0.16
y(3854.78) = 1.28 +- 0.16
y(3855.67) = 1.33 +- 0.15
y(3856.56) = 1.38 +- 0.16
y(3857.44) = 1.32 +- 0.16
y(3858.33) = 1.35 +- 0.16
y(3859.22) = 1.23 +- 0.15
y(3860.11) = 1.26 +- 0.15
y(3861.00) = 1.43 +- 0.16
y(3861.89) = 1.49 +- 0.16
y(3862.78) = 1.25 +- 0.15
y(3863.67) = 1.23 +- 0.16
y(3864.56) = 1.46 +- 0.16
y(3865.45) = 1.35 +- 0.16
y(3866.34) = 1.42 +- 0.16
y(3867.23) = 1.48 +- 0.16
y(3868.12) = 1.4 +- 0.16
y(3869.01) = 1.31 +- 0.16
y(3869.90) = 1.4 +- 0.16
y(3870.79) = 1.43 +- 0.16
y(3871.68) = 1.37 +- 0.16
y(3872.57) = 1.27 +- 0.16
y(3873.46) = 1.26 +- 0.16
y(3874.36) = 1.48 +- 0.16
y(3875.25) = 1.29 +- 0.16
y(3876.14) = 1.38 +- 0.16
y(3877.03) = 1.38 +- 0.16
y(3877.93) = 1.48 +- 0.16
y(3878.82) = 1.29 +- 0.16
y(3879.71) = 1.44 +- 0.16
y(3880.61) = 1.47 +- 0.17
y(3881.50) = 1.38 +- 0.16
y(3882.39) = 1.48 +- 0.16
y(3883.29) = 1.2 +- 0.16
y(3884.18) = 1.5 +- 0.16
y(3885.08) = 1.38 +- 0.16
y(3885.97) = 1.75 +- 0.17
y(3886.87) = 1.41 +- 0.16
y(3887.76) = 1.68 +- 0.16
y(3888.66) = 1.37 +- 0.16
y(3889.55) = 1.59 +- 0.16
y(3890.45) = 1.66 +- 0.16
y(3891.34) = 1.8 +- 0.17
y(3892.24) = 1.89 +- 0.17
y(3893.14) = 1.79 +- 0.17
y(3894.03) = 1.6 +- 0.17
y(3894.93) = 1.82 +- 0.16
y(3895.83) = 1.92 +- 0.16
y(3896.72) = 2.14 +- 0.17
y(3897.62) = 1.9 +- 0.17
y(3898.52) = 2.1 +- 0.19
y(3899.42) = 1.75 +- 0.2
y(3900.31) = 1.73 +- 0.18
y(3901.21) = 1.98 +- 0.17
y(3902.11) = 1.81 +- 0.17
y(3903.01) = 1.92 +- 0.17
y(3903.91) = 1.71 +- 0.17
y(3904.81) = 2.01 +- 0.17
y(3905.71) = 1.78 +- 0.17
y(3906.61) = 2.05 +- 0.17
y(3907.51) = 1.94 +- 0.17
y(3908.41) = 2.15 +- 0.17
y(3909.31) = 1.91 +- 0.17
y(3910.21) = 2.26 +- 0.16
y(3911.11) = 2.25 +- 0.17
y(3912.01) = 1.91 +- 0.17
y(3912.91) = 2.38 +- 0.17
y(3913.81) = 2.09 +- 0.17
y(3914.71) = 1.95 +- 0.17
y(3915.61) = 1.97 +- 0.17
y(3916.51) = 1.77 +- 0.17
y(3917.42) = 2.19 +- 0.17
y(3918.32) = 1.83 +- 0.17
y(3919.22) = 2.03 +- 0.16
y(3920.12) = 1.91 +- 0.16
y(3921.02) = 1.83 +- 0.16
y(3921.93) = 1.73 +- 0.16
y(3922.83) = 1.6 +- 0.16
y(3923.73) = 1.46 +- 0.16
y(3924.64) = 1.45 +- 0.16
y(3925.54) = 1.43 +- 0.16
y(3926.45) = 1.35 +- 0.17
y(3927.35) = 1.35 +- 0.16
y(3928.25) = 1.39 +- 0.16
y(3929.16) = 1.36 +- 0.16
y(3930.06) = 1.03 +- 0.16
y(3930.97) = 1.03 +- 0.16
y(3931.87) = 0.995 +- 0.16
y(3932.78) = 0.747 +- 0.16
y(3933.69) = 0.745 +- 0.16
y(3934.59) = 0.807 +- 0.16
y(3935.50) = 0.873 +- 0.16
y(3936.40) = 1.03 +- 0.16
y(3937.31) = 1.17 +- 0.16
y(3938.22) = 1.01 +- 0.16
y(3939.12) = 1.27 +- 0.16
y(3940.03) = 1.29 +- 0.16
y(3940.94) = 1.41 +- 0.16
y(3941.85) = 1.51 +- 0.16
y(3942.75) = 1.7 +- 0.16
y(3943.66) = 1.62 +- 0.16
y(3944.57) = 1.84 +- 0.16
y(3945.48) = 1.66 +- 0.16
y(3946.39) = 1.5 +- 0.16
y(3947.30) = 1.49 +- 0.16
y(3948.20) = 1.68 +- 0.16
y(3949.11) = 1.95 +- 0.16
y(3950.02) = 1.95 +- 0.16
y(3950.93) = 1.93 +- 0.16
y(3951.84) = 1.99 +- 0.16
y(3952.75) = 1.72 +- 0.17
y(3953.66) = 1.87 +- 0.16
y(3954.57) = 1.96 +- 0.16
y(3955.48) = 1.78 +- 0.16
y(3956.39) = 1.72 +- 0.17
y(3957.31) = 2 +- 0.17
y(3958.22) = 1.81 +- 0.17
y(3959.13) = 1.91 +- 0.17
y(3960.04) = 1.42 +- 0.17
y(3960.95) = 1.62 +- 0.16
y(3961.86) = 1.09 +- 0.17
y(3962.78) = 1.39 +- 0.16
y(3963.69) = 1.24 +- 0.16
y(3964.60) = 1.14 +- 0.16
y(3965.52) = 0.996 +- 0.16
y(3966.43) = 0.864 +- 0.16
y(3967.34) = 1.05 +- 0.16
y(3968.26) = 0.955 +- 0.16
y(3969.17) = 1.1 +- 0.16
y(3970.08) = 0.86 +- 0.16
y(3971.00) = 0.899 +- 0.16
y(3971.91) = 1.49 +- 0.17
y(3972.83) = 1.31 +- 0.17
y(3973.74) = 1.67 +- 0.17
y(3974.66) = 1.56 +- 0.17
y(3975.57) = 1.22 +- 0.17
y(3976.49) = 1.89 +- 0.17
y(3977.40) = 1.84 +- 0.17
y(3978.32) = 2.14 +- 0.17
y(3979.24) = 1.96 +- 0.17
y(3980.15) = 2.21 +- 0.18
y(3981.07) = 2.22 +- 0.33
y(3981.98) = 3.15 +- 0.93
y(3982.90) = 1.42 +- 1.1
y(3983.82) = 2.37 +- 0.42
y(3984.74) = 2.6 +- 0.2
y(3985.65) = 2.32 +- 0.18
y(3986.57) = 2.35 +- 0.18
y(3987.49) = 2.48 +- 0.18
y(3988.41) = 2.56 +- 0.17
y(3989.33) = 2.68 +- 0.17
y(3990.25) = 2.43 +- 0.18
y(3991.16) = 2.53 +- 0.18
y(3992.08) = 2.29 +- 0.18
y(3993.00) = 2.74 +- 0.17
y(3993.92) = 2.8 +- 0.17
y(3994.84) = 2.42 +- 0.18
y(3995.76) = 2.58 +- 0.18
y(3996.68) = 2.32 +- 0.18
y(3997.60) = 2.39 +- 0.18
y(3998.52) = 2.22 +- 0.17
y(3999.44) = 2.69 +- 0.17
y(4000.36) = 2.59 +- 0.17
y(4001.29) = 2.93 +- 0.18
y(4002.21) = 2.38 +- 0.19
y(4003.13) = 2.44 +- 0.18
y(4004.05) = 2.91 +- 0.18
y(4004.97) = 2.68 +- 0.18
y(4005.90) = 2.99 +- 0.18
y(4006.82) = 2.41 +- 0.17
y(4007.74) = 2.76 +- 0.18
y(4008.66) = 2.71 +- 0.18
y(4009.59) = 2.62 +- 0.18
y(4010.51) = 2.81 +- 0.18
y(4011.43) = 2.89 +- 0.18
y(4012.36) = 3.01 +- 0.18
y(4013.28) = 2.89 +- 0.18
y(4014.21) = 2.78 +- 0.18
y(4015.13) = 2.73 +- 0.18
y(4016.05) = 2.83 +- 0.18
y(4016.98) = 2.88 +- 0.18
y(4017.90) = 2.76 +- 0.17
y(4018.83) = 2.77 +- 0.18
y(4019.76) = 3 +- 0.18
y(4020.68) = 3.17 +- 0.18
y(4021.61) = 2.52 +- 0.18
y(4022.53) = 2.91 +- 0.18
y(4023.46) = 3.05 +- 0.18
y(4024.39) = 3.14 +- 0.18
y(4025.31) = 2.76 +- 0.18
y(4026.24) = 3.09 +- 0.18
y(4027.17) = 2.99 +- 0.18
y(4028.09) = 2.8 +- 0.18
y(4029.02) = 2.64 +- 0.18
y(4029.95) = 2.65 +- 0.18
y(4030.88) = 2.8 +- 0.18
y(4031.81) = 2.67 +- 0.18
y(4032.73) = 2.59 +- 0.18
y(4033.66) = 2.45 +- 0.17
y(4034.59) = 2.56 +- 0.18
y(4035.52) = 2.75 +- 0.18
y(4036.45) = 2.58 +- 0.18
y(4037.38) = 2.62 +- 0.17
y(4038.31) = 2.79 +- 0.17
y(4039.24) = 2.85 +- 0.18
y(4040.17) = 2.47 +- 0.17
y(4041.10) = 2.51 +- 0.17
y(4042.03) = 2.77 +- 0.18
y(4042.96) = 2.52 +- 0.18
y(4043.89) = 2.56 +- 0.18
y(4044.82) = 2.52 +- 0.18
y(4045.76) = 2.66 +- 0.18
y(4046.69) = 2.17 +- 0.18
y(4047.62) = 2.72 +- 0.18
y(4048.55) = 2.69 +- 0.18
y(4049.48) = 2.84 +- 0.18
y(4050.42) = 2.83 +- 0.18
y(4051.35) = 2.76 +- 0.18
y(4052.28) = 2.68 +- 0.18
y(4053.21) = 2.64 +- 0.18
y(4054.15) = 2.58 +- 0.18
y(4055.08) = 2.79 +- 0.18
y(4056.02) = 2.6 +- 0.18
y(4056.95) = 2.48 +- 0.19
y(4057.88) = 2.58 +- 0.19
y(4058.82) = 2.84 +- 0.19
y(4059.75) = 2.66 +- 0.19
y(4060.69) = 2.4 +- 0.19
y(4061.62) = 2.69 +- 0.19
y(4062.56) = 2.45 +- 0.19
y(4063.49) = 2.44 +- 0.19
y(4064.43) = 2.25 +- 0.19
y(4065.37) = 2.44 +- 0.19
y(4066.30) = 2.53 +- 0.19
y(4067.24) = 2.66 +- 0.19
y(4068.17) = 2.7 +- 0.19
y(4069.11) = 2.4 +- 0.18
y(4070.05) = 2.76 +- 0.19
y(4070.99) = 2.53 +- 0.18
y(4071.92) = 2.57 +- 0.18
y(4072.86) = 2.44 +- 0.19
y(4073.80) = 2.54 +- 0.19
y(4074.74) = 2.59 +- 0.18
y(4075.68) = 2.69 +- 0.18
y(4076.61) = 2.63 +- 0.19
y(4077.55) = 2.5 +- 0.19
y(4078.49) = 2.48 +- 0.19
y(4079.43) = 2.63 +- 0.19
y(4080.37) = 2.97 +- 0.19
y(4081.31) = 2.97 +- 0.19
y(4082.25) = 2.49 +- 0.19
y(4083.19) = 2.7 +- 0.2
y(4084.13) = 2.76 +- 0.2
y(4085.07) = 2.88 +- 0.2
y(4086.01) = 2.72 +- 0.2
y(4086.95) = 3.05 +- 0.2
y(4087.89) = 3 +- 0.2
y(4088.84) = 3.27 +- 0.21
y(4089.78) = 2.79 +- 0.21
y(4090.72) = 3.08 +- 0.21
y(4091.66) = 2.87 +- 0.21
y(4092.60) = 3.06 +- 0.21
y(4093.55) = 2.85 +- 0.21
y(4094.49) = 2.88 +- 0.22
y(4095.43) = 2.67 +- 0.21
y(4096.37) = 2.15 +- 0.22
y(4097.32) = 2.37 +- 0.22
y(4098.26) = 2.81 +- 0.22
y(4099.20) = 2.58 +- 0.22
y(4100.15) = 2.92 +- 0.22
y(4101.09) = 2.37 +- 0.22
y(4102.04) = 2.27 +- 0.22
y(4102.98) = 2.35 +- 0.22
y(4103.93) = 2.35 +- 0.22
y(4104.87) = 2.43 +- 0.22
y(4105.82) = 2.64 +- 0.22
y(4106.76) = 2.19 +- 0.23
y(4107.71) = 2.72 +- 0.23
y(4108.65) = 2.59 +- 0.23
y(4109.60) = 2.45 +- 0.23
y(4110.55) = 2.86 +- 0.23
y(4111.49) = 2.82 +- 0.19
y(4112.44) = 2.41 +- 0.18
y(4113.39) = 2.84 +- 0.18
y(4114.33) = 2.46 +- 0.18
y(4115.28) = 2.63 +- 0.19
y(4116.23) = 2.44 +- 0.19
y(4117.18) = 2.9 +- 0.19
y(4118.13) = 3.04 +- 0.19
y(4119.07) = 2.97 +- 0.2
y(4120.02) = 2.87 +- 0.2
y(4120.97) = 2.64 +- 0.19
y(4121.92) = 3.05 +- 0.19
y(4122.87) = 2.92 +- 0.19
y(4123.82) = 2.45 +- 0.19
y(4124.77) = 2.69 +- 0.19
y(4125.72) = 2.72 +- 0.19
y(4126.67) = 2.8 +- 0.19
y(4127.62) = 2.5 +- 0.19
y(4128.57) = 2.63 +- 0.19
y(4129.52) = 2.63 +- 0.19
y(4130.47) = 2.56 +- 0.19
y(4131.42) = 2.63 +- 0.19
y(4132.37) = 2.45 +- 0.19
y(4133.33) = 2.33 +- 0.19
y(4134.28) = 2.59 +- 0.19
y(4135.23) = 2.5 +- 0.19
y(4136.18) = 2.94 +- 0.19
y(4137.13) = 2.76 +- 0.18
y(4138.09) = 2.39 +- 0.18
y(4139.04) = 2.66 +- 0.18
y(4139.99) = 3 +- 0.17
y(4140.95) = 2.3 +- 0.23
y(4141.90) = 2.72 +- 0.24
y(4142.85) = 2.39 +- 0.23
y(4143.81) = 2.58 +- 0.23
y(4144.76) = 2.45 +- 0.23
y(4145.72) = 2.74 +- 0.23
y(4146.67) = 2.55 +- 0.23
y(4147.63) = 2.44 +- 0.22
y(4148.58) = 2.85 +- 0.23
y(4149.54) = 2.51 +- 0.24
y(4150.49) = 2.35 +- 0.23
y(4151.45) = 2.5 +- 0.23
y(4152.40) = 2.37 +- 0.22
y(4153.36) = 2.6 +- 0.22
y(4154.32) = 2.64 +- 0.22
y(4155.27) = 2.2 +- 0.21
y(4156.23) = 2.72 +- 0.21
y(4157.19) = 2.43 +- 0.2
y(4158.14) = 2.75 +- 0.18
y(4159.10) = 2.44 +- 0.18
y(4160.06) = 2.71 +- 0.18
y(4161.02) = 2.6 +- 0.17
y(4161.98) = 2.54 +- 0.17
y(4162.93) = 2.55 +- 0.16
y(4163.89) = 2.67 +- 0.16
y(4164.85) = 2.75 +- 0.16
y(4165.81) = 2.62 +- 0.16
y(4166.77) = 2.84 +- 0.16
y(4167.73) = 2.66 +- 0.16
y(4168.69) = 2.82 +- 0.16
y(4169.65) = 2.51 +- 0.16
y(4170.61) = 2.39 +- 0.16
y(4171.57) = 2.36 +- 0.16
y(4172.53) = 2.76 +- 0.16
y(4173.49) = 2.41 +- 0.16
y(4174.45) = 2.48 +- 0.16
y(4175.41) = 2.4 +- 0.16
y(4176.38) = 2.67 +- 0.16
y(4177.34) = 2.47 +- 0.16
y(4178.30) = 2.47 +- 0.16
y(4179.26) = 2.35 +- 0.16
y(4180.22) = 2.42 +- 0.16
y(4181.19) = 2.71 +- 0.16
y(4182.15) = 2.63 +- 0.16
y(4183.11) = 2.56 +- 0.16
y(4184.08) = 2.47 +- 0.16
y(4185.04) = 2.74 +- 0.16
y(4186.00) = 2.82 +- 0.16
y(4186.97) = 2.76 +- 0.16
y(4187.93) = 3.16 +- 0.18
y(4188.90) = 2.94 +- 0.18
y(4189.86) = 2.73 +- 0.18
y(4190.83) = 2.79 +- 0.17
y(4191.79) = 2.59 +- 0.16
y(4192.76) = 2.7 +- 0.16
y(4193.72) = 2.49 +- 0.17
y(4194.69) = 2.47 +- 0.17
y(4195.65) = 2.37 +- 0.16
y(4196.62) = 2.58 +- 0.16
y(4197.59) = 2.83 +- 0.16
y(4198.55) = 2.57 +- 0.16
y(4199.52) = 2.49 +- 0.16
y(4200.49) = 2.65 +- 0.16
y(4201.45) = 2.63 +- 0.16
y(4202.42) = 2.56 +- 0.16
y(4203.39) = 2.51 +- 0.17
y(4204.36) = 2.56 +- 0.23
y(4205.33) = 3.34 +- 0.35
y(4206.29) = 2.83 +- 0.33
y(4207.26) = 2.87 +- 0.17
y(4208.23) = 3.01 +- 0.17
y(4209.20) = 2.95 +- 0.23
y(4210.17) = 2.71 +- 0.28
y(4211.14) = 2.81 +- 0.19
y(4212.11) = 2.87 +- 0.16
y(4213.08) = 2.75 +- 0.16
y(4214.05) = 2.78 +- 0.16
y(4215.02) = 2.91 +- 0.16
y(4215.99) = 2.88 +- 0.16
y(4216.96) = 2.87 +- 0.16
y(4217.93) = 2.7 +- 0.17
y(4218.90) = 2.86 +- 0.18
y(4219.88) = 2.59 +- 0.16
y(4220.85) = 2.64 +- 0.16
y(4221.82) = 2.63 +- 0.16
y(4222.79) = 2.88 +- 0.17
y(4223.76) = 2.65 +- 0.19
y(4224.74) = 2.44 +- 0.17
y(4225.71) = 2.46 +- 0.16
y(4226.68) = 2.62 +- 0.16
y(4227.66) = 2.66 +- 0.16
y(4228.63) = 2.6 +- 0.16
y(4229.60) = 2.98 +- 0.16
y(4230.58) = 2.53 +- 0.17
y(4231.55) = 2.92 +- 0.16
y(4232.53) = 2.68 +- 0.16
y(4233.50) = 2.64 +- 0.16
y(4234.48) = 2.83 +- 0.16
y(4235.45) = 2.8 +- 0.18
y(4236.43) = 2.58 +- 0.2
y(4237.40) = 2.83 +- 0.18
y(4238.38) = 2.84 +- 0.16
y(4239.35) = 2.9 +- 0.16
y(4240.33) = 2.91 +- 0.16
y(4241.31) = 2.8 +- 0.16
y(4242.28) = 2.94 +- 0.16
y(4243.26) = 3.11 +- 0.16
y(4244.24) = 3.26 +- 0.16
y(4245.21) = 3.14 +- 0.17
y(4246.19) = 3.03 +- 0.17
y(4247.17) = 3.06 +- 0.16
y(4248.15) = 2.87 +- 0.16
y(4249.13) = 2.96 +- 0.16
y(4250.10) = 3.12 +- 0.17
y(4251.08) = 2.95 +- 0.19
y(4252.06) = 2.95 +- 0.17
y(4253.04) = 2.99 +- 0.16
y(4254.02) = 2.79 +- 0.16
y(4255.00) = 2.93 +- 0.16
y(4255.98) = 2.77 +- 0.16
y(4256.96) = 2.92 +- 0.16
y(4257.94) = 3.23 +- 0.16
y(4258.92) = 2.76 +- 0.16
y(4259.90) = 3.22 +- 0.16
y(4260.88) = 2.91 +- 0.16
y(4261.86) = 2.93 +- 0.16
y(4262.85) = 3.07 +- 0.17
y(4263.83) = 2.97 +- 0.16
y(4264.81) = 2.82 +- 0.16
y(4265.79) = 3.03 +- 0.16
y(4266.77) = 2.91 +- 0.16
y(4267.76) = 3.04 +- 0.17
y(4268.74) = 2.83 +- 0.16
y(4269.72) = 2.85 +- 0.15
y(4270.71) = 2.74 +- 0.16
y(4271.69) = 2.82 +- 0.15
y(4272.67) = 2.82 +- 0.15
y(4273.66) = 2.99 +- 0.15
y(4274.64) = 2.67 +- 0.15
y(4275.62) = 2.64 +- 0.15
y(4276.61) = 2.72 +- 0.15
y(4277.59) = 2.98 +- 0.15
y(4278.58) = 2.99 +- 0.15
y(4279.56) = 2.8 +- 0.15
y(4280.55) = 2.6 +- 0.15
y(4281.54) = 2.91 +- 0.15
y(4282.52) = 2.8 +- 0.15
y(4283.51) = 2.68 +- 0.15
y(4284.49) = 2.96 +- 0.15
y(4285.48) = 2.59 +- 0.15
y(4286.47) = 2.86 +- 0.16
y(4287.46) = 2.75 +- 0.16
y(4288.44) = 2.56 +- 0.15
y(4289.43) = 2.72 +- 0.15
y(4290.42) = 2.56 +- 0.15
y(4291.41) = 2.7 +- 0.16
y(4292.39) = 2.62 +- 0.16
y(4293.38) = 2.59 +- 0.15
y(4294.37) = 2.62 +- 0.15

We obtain 1.88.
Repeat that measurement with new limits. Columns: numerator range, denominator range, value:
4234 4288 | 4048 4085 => 1.21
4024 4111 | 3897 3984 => 1.74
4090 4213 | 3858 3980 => 1.90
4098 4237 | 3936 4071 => 1.26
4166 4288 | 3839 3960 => 2.10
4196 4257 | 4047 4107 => 1.14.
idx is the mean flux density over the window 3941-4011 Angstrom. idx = 1.99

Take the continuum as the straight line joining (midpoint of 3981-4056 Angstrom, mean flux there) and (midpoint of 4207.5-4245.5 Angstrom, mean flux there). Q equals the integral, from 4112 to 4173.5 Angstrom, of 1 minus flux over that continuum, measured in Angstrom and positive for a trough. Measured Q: 2.7 Angstrom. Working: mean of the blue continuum 2.66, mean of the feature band 2.62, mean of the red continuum 2.79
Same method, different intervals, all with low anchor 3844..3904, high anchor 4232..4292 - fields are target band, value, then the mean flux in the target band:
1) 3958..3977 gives 5.44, 1.3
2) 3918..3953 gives 5.40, 1.45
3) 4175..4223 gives -0.95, 2.7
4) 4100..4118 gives -1.81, 2.56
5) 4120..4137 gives -1.85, 2.66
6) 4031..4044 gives -3.46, 2.63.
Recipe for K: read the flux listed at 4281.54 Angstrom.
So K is 2.91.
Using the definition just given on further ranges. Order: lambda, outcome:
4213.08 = 2.75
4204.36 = 2.56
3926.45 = 1.35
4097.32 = 2.37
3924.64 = 1.45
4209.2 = 2.95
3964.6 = 1.14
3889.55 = 1.59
